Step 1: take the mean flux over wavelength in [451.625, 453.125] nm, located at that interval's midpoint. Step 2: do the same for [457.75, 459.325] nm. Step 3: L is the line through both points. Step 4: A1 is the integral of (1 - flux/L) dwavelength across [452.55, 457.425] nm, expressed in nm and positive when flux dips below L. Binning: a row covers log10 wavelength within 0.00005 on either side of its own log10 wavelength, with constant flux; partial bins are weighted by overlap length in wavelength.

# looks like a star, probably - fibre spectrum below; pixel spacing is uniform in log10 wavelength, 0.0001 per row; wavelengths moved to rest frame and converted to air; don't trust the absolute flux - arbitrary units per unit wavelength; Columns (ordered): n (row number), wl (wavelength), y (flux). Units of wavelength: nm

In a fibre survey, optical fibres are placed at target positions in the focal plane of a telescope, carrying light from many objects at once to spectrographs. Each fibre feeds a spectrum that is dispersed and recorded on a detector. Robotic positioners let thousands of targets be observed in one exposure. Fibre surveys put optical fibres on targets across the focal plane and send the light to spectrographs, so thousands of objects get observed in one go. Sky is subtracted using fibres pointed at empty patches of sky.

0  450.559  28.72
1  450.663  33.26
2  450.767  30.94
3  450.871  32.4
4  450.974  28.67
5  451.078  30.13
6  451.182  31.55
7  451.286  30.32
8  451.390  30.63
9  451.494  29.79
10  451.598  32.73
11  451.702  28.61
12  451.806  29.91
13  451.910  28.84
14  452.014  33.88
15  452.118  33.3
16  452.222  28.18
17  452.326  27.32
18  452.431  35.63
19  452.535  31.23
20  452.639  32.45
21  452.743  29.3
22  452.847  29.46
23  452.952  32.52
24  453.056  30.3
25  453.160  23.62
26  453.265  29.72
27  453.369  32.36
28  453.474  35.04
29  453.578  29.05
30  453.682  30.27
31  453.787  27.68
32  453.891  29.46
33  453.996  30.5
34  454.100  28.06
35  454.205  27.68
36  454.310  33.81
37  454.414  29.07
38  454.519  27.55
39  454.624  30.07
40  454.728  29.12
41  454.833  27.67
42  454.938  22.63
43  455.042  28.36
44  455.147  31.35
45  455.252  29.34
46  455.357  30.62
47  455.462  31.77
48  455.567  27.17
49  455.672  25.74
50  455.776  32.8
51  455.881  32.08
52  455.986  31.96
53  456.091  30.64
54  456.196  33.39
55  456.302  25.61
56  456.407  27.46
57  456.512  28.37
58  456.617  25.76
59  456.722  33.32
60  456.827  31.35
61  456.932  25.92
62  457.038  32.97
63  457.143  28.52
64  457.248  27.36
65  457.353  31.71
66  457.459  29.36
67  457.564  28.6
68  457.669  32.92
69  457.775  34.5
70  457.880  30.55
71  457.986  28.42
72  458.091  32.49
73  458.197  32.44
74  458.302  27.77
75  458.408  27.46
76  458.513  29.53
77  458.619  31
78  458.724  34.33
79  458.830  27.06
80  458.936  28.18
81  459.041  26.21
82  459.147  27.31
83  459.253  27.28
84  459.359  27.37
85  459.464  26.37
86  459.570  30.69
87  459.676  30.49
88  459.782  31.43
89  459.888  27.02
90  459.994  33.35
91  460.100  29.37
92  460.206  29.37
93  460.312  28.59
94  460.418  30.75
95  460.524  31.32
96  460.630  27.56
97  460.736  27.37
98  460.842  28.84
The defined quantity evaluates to 0.10 nm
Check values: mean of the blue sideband 30.7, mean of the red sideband 29.5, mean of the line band 29.6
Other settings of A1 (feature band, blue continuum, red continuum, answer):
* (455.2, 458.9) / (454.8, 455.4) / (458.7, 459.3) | -0.24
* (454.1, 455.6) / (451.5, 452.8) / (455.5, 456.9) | 0.05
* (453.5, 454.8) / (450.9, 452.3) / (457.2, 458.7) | 0.04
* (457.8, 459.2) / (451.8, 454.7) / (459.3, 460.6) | 0.01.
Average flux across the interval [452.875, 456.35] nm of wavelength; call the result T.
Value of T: 29.6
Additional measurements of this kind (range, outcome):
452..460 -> 29.7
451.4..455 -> 29.9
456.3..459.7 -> 29.4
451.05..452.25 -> 30.7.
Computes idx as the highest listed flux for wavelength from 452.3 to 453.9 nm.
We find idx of 35.63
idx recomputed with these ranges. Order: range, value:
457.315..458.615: 34.5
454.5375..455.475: 31.77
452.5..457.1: 35.04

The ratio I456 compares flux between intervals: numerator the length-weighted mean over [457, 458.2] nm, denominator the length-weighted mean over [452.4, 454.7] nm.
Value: 1.02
